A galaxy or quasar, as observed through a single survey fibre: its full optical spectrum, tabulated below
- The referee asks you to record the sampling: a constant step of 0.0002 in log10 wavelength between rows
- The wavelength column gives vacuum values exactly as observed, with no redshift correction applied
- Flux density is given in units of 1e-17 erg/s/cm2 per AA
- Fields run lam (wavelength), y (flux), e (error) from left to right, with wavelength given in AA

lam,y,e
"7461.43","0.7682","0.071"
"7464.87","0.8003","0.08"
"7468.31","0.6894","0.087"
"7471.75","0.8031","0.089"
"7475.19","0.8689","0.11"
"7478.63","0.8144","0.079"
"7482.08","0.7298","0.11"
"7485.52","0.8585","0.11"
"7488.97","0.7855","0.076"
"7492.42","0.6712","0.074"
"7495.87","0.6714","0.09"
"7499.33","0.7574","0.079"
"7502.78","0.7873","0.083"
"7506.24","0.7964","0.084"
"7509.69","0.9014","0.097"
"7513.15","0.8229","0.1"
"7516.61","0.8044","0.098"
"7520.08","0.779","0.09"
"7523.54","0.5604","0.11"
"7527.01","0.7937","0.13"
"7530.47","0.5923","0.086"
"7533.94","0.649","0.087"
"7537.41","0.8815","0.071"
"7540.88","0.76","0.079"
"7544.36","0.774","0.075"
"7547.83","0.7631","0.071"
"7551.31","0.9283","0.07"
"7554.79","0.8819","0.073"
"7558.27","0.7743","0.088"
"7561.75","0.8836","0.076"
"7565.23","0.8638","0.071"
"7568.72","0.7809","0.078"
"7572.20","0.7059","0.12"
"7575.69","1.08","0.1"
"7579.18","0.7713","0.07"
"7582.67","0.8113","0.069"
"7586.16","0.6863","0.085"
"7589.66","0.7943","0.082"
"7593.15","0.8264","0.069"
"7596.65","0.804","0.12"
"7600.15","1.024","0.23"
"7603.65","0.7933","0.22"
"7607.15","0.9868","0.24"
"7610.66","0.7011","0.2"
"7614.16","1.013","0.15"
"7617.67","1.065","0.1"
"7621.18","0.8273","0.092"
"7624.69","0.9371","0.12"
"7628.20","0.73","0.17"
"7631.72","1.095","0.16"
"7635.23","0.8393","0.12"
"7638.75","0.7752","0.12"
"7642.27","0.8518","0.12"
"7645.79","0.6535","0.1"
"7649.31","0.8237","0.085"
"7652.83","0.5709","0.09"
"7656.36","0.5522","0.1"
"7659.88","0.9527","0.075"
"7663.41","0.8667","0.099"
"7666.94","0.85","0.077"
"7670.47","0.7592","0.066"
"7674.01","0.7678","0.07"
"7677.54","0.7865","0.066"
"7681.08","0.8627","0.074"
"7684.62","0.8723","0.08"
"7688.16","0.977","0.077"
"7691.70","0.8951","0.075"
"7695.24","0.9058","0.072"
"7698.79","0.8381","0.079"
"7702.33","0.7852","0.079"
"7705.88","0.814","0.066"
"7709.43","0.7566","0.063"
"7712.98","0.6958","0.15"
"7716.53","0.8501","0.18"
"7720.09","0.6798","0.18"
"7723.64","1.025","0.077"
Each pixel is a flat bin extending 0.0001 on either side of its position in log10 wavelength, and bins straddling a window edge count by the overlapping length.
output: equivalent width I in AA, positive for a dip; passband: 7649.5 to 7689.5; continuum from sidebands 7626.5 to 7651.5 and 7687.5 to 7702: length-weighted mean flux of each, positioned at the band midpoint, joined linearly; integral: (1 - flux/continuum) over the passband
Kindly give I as 2.6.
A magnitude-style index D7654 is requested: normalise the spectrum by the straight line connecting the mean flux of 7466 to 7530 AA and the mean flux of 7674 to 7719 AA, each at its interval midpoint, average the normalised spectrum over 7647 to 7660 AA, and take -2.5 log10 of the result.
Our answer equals 0.18 mag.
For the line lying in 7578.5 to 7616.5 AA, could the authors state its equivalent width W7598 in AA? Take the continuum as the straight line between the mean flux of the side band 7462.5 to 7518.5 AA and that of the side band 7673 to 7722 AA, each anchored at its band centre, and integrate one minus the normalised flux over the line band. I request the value -1.8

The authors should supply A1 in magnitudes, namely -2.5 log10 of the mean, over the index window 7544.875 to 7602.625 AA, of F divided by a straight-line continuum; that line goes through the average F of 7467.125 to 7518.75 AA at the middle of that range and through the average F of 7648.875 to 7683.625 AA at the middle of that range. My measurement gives -0.07 mag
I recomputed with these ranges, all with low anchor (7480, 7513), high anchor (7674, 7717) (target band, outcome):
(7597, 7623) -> -3.2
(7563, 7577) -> -1.0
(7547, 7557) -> -0.9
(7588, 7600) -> -0.5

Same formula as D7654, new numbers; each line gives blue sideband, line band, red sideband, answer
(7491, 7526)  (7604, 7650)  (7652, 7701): -0.08 mag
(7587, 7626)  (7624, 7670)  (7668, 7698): 0.08 mag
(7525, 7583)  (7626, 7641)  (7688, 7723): -0.06 mag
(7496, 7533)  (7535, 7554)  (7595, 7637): -0.03 mag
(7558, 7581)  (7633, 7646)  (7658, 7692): 0.06 mag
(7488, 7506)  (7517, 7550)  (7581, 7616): 0.06 mag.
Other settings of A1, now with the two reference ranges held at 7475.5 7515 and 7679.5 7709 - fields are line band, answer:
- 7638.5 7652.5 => 0.12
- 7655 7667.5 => 0.05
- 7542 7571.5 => -0.02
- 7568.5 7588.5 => 0.01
